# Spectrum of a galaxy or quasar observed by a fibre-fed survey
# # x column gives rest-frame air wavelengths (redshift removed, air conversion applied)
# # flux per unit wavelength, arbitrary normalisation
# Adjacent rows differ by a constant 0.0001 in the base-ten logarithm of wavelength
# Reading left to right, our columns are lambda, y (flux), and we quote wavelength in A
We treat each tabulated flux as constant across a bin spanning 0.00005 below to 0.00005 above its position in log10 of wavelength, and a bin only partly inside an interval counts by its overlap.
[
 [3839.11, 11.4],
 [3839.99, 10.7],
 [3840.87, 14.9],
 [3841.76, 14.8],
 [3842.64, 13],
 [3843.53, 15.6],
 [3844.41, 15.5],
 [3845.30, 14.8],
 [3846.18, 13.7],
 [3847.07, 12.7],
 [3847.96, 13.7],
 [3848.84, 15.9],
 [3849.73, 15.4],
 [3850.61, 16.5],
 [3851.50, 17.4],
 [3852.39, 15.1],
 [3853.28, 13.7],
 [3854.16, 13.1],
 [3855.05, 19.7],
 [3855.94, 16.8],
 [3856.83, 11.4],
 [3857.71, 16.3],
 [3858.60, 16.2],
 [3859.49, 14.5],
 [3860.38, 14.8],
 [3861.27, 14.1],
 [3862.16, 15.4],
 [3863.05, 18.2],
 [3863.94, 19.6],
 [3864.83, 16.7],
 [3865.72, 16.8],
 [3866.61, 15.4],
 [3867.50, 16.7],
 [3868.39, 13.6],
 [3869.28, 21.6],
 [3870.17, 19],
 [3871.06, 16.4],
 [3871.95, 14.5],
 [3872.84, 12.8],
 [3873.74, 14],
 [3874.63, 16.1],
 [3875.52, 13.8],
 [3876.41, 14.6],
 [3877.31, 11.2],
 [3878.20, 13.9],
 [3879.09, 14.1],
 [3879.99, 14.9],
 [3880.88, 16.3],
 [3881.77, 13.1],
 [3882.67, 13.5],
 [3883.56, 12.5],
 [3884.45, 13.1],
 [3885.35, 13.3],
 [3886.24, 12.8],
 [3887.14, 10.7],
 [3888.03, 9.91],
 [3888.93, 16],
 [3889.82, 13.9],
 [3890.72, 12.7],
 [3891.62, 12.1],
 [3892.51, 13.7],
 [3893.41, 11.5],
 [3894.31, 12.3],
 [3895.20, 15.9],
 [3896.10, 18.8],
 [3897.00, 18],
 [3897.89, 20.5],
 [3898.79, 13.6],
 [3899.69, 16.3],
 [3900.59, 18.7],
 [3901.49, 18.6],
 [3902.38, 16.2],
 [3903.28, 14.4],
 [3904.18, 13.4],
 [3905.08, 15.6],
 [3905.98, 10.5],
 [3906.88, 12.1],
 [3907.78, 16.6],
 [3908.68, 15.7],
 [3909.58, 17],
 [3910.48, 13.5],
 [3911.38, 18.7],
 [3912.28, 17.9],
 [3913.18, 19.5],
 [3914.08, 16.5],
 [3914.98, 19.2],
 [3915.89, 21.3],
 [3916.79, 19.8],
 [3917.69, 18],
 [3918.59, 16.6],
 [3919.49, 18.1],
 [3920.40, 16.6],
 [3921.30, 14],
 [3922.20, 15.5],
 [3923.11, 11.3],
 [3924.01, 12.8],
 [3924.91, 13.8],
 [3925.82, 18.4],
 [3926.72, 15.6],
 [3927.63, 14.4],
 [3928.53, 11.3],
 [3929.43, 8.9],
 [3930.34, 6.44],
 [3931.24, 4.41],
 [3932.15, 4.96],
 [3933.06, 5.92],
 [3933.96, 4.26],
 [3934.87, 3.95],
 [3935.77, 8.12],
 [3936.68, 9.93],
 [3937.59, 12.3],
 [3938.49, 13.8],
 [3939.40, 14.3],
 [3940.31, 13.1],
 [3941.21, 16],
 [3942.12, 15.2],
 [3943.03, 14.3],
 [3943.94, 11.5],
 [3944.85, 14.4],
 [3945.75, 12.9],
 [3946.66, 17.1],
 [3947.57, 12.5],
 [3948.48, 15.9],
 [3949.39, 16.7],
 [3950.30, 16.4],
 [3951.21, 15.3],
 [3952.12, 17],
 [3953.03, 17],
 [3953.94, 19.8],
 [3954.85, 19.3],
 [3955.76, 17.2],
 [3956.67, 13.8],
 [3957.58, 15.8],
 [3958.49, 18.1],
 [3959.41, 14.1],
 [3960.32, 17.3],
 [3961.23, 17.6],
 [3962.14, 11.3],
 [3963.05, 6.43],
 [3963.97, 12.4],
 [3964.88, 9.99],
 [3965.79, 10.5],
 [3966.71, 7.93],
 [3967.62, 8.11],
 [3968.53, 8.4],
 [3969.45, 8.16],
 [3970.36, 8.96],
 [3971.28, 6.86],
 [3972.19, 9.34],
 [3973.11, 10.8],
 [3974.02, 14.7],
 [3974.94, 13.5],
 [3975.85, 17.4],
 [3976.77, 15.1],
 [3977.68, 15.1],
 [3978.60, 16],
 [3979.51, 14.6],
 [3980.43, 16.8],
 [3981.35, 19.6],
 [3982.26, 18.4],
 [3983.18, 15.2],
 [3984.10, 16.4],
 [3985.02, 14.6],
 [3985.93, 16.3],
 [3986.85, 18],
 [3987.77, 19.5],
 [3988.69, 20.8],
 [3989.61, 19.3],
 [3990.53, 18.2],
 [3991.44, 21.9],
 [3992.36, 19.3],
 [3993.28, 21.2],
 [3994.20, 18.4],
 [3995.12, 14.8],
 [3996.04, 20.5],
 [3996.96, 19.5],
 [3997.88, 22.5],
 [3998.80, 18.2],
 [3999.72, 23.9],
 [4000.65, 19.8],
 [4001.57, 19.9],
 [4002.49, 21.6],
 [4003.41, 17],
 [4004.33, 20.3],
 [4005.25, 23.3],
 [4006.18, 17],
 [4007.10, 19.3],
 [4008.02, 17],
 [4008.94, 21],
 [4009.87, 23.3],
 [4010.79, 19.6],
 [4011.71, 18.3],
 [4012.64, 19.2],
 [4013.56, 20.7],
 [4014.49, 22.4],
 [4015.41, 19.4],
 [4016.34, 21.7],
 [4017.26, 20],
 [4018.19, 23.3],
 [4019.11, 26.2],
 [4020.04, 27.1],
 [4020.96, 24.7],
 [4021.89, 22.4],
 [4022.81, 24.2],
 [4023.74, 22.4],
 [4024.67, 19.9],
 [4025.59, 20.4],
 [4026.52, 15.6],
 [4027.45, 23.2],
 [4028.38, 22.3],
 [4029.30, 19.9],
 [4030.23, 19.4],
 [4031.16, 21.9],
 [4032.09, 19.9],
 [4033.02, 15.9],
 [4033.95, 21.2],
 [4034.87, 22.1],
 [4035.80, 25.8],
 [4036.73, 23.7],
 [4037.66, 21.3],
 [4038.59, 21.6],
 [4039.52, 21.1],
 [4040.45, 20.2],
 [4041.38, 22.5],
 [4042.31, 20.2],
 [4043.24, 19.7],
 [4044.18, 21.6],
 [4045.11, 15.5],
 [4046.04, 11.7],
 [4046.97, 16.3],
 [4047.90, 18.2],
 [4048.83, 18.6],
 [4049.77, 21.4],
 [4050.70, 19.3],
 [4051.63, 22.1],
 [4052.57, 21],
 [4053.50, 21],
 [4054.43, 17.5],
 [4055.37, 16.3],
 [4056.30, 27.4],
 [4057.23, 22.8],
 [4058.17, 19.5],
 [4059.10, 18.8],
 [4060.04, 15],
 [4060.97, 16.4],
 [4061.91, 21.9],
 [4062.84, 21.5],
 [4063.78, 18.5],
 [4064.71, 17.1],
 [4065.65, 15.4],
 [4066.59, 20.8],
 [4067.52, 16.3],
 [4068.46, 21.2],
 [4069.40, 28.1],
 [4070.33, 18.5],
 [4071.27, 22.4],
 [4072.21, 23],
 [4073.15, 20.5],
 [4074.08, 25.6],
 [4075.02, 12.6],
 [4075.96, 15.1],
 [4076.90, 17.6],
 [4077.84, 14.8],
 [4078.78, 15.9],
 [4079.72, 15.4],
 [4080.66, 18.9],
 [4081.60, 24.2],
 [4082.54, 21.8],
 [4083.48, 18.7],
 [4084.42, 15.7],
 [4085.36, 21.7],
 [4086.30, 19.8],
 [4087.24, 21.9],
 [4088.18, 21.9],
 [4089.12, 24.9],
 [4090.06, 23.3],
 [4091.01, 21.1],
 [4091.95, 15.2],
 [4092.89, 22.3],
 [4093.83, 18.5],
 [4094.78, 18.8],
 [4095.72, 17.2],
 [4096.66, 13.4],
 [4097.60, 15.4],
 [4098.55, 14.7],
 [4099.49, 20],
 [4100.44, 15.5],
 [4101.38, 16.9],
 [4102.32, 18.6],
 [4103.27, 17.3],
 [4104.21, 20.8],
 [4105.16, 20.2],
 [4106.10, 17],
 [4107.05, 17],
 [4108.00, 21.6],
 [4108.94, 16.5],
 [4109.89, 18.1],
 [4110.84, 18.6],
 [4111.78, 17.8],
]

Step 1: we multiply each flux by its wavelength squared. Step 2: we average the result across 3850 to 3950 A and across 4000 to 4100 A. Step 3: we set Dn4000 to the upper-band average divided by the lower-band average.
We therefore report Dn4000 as 1.49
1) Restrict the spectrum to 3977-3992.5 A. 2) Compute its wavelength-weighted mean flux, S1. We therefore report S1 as 17.6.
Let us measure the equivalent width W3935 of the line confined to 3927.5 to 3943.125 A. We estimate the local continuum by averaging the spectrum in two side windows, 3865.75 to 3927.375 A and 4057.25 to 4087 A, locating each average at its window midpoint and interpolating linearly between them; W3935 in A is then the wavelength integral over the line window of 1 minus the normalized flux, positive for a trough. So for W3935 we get 6.06 A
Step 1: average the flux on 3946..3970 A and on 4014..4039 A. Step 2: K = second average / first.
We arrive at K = 1.56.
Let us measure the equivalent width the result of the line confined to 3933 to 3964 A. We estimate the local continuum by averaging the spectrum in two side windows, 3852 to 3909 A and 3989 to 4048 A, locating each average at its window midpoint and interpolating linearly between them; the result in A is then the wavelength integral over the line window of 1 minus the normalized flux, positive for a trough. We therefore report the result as 6.75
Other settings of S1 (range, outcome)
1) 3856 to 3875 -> 15.9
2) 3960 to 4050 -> 18.2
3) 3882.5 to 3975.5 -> 13.7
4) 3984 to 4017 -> 19.6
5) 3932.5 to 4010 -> 15.4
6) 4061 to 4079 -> 19.3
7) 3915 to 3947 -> 12.9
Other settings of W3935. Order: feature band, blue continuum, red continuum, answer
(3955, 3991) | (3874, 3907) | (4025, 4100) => 5.7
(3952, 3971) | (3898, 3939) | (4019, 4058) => 3.6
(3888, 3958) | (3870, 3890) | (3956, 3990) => -2.7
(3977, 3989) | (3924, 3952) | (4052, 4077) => -1.7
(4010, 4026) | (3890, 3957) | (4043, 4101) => -4.1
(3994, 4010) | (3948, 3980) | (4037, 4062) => -3.5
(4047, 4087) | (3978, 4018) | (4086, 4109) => -1.1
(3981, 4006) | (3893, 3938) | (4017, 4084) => -2.2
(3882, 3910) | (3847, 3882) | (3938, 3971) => 0.7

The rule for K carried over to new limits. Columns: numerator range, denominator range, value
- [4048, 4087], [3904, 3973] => 1.45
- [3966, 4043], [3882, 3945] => 1.35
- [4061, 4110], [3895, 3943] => 1.34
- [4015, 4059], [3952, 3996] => 1.38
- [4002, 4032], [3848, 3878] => 1.35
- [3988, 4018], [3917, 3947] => 1.61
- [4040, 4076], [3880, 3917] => 1.29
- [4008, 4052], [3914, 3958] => 1.50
